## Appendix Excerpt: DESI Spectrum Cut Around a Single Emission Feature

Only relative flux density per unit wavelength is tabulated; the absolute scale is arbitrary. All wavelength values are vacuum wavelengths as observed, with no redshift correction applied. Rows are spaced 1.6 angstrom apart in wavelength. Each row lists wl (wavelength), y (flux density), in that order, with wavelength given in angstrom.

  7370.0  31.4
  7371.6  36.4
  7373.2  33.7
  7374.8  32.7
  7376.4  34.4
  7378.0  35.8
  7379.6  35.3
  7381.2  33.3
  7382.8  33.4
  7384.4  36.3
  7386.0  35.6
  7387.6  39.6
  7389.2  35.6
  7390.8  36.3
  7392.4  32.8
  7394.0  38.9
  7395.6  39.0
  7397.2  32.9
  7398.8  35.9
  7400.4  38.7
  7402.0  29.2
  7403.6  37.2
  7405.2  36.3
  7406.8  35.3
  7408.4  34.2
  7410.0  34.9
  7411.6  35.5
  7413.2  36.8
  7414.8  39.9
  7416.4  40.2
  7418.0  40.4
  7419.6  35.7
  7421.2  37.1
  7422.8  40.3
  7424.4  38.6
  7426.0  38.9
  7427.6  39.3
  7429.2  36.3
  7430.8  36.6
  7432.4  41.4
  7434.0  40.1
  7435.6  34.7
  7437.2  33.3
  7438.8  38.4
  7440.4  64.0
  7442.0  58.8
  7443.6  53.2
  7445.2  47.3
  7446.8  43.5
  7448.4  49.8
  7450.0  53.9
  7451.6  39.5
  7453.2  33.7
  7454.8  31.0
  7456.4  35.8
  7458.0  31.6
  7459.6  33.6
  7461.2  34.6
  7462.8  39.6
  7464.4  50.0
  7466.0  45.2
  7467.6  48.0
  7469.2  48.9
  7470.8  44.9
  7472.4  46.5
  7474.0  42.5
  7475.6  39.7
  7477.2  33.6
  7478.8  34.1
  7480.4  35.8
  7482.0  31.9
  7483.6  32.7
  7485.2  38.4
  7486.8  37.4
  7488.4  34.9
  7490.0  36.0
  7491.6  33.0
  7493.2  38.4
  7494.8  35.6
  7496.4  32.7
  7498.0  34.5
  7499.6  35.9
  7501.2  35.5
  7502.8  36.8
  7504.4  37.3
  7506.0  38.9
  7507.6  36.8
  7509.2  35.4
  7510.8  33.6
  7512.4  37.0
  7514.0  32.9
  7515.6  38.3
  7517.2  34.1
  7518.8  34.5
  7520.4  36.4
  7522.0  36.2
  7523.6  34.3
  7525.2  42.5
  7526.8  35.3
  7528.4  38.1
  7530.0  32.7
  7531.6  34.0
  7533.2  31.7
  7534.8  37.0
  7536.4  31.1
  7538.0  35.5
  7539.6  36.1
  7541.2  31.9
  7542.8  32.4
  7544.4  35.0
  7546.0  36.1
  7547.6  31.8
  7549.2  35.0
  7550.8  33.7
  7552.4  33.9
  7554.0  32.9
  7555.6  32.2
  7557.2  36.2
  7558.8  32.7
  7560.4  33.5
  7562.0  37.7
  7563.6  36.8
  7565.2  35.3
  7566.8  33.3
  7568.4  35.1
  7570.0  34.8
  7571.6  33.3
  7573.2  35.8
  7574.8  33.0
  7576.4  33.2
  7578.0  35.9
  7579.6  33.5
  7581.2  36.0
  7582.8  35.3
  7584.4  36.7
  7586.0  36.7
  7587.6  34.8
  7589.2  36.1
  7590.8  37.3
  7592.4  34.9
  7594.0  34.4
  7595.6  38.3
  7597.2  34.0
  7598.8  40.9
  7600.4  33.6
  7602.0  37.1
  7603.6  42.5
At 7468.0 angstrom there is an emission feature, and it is [N II]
